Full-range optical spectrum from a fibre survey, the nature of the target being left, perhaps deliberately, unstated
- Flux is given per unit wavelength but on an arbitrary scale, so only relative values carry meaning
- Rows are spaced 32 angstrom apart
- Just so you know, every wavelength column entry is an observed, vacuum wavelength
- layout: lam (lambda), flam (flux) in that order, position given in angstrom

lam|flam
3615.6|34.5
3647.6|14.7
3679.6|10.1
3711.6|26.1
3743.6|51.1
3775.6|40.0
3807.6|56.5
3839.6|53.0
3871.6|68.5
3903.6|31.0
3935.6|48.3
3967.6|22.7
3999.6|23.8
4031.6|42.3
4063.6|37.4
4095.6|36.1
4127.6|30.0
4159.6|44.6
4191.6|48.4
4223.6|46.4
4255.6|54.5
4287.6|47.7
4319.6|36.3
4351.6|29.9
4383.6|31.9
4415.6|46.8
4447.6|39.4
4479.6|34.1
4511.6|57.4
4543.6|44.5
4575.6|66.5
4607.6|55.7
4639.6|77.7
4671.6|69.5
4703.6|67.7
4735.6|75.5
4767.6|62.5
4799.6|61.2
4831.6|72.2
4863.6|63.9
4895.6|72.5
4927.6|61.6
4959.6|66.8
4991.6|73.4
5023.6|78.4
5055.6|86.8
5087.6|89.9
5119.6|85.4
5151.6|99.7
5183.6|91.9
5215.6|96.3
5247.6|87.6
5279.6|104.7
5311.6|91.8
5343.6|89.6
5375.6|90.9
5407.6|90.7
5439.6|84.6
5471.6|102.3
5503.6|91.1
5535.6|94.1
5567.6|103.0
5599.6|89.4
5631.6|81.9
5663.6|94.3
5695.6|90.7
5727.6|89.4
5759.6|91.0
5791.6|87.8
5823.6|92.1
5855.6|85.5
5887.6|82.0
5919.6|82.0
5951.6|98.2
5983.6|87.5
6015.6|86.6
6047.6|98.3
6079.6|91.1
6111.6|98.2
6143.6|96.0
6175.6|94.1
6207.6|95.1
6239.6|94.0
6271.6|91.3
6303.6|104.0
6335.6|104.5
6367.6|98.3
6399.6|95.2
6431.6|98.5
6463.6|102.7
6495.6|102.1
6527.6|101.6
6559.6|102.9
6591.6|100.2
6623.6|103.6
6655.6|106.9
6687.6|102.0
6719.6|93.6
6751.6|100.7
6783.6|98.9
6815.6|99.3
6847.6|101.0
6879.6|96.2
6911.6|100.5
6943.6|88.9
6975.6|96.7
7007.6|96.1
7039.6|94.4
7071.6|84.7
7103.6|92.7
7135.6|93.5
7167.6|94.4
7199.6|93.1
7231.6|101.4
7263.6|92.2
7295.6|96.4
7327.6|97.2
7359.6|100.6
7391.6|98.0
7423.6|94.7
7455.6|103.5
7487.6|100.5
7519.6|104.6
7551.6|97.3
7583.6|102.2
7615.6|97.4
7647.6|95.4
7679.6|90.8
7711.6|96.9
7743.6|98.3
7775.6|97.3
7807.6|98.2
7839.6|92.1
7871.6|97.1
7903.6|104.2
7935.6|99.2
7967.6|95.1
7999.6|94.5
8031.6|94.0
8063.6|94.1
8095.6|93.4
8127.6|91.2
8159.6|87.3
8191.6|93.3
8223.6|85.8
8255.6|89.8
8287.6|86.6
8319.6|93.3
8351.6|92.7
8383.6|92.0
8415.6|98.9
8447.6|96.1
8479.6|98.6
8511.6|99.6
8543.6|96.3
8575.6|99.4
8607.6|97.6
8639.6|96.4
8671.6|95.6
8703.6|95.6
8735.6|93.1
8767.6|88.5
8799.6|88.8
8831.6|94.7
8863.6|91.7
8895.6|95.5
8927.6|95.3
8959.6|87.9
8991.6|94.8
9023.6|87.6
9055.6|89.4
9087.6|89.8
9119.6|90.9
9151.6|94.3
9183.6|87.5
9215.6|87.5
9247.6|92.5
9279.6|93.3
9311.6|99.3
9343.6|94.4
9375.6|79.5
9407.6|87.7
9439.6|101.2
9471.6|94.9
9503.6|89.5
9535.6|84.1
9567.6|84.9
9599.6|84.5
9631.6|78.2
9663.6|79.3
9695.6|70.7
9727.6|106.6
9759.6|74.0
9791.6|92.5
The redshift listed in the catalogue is 0.14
